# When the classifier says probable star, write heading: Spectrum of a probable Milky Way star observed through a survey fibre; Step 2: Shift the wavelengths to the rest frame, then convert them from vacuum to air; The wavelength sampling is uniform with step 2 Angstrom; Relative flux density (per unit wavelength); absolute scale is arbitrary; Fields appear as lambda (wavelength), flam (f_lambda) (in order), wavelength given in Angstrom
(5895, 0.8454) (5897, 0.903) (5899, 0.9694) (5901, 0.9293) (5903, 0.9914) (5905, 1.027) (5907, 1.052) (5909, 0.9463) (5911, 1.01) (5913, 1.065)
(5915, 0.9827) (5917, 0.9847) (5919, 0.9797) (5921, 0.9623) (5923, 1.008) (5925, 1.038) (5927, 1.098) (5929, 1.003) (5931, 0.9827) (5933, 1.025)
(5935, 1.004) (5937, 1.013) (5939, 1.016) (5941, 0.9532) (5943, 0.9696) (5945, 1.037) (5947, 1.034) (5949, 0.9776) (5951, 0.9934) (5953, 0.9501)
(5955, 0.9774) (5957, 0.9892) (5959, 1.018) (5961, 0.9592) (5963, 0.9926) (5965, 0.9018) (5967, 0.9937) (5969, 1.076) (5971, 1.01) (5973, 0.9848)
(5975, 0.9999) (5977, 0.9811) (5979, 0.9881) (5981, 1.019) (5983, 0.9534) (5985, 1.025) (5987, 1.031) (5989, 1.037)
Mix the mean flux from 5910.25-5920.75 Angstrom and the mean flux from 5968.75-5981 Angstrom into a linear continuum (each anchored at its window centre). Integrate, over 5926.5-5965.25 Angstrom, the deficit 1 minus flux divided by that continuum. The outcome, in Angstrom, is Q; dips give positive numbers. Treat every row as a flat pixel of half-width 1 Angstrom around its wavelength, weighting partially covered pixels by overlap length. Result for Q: 0.3 Angstrom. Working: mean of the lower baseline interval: 1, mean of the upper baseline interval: 1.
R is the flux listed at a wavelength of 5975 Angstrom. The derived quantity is 0.9999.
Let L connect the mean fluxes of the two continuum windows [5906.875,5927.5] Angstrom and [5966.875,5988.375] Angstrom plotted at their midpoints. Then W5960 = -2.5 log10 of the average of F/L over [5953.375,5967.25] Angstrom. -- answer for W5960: 0.04 mag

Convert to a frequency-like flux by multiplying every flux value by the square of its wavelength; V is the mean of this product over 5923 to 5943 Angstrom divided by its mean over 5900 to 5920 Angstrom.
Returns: 1.02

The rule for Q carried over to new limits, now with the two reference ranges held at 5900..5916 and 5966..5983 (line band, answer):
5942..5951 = -0.01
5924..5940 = -0.33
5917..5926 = 0.05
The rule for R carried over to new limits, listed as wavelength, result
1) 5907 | 1.052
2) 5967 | 0.9937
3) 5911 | 1.01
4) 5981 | 1.019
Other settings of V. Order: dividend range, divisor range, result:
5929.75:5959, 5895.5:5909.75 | 1.04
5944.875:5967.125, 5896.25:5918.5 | 1.01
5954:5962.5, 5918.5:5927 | 0.99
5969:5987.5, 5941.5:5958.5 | 1.02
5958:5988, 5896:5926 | 1.03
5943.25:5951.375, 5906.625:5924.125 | 1.02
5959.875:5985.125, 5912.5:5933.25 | 1.00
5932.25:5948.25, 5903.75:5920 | 1.01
